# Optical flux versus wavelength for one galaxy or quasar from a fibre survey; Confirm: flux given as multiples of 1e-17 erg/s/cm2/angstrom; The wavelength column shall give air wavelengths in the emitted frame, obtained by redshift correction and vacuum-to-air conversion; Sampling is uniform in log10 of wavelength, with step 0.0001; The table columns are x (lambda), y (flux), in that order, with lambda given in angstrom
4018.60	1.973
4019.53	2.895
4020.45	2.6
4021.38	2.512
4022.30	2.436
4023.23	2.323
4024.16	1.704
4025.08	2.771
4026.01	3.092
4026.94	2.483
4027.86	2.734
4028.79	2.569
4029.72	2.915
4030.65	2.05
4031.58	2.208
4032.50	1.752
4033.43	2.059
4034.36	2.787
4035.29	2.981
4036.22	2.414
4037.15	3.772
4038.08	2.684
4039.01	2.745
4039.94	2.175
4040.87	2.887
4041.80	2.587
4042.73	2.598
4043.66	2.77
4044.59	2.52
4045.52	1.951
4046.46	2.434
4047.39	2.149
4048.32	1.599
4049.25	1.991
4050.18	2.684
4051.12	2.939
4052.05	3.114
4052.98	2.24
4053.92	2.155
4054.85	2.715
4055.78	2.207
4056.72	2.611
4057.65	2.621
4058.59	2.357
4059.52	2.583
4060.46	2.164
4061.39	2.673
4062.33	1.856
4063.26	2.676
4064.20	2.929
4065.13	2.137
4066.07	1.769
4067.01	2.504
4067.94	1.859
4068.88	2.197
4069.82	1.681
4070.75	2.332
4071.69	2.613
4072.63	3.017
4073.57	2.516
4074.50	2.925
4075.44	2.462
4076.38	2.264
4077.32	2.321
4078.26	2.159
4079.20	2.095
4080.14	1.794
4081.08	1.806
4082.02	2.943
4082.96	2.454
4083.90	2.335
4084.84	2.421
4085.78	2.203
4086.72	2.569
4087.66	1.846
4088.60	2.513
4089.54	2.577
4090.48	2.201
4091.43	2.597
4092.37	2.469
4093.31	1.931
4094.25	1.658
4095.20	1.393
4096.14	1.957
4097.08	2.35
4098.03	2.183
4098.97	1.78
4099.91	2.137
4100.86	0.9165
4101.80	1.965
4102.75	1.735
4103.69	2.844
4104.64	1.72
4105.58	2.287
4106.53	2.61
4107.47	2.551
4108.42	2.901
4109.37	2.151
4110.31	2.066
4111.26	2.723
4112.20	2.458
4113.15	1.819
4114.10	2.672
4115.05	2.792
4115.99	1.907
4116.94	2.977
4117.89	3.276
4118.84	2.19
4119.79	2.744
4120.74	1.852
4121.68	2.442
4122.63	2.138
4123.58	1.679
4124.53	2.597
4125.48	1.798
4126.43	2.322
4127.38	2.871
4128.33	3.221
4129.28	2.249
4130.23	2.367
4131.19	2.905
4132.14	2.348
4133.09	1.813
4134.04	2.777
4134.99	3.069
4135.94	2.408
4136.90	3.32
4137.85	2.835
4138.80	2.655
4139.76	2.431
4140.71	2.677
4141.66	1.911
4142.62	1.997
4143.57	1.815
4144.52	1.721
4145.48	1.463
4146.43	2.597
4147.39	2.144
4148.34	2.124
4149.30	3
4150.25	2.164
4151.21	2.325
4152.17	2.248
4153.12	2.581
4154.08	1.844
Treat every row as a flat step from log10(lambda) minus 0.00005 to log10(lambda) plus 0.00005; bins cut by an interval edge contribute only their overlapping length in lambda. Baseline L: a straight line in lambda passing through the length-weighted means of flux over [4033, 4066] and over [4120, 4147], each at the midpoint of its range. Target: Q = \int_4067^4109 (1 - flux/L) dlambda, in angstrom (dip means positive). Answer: 3.6 angstrom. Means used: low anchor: 2.5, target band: 2.23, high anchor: 2.37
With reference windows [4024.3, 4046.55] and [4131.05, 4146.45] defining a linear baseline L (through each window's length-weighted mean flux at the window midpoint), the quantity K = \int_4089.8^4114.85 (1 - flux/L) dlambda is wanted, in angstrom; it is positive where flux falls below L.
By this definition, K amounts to 2.86 angstrom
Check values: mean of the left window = 2.57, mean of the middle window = 2.17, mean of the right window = 2.38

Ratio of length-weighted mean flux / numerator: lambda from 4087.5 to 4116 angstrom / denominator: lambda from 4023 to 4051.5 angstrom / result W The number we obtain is 0.88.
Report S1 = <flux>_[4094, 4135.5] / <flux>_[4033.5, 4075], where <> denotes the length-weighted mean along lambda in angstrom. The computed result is 0.93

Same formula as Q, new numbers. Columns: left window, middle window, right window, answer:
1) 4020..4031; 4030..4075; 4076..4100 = -1.3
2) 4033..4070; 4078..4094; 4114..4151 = 1.0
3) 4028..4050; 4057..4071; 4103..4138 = 1.0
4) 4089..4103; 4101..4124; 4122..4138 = -1.0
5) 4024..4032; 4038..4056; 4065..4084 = -0.1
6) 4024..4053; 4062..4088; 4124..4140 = 2.4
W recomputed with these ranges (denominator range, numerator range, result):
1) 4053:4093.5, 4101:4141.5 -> 1.04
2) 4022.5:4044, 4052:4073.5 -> 0.93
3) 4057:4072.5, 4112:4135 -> 1.05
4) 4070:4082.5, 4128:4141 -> 1.11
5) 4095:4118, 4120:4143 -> 1.09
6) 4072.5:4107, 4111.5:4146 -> 1.09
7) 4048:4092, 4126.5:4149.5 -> 1.03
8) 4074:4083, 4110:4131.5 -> 1.05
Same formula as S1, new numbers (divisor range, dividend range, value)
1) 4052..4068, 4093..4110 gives 0.86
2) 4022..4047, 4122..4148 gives 0.94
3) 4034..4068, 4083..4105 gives 0.85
